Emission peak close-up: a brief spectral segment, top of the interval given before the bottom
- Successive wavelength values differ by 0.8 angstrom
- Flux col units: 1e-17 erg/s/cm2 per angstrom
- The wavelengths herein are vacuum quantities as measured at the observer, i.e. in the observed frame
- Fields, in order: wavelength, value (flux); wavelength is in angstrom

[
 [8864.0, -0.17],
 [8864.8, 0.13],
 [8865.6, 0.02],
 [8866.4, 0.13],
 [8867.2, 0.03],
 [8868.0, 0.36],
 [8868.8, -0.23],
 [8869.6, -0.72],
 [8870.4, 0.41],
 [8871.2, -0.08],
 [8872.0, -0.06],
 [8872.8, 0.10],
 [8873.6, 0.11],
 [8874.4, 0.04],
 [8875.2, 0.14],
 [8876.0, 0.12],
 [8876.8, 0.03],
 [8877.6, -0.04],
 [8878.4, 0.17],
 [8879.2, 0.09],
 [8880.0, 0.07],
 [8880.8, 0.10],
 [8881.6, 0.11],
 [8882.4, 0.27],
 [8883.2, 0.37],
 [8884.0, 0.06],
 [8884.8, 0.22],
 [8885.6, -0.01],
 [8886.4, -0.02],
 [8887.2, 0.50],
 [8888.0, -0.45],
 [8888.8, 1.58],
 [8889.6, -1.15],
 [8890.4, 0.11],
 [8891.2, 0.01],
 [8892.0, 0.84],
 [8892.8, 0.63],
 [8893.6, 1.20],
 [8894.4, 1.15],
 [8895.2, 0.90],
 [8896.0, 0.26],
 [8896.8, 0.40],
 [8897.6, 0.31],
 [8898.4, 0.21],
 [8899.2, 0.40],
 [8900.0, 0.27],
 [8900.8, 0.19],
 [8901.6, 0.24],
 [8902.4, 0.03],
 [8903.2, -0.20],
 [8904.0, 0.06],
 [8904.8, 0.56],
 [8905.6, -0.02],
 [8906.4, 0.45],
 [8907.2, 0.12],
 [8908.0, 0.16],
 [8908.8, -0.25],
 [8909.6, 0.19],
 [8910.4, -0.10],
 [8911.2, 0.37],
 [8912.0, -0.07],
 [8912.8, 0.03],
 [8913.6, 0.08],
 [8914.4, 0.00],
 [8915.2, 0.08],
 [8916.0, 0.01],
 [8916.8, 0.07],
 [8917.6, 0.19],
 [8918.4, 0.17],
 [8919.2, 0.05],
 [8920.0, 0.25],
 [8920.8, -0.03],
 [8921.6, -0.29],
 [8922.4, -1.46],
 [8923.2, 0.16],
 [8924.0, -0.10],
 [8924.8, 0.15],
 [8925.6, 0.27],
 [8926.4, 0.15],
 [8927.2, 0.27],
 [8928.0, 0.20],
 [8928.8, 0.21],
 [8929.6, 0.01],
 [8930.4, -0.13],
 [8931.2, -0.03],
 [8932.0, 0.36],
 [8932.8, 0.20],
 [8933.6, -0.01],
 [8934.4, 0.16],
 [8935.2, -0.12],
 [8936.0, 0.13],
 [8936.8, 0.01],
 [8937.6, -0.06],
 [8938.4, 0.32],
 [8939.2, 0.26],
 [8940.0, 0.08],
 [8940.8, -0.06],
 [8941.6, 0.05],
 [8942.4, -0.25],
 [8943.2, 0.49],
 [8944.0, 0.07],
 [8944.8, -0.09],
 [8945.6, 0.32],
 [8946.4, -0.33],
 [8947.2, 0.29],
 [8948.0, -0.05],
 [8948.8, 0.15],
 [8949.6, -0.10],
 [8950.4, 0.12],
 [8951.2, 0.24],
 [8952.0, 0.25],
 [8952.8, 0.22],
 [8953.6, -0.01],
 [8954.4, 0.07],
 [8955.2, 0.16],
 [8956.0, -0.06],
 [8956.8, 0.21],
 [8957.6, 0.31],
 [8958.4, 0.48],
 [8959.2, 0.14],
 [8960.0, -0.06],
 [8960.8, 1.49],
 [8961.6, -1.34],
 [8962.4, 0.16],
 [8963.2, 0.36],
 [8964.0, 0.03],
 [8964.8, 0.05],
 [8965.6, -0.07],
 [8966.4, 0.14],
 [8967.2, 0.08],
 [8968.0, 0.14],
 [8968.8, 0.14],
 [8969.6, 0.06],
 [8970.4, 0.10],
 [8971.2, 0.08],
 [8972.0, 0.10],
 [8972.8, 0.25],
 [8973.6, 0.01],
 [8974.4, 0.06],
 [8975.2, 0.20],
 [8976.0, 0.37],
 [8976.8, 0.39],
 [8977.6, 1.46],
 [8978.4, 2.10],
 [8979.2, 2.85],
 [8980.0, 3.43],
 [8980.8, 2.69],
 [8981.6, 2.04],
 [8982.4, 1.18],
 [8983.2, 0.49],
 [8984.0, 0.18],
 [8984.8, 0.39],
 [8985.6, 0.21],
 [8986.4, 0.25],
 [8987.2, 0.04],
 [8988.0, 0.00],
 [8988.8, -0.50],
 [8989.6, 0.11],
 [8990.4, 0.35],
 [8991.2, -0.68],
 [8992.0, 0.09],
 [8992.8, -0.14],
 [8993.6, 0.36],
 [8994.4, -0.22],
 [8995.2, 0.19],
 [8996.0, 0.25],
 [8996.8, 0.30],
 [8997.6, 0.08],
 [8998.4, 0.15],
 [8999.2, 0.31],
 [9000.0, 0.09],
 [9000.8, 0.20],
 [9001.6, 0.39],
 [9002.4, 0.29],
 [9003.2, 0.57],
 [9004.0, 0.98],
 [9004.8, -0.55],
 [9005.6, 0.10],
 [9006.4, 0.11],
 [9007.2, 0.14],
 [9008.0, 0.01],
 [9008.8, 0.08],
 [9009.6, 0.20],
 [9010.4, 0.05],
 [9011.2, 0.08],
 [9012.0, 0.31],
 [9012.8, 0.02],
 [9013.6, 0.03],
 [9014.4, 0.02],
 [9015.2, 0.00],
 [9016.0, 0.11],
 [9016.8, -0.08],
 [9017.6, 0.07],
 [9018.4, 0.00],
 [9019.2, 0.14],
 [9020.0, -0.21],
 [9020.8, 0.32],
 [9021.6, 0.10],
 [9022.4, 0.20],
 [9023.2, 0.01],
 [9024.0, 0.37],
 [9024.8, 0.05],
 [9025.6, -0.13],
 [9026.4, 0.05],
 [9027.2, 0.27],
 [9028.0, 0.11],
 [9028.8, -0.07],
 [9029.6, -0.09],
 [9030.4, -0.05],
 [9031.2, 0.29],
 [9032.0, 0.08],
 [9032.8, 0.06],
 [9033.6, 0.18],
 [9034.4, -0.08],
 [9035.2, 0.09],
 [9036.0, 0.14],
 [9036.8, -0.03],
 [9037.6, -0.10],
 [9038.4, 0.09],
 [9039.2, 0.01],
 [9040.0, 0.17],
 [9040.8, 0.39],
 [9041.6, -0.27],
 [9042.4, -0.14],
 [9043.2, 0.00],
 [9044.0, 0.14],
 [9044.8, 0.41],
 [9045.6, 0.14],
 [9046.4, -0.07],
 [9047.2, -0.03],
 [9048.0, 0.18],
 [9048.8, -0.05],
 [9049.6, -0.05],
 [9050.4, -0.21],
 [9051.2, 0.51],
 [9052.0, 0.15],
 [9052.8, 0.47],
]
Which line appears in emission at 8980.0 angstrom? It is [O III]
